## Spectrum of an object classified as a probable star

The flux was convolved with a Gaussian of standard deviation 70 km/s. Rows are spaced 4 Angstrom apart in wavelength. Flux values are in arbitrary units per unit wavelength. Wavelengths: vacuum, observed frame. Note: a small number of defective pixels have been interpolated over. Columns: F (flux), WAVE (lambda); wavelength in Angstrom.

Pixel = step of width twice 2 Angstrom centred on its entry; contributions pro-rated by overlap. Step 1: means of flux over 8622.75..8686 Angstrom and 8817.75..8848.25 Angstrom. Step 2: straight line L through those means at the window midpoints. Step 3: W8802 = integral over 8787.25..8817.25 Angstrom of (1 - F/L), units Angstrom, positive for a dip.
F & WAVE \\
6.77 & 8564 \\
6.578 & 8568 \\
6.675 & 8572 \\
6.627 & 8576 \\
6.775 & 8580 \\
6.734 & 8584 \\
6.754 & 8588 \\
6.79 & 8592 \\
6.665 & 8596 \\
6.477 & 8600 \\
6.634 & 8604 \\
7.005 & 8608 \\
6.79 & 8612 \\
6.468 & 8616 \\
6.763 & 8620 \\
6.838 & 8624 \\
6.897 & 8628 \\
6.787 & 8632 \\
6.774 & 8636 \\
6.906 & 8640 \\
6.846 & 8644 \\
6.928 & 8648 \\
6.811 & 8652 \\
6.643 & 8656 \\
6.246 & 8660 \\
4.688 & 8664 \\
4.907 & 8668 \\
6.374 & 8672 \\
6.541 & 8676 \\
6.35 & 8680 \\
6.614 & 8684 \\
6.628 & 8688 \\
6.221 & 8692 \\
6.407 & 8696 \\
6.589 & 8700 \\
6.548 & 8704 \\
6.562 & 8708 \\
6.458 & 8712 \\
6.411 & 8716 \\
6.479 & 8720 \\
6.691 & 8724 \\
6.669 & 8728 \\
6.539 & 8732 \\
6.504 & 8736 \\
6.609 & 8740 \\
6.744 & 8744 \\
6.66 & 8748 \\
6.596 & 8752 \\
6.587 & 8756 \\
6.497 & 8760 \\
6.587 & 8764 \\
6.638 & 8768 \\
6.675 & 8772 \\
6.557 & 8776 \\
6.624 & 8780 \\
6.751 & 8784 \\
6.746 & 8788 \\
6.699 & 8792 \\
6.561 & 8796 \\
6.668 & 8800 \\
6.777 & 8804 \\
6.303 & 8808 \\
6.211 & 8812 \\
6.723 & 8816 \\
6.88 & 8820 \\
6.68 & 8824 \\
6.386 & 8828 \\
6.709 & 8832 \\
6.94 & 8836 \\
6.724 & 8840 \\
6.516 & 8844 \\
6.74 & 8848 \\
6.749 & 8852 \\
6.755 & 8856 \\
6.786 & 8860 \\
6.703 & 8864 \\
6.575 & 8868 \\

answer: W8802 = 0.34 Angstrom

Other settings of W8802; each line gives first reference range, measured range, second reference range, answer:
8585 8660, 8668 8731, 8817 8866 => 2.7 Angstrom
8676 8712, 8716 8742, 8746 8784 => -0.1 Angstrom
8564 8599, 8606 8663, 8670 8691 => -1.2 Angstrom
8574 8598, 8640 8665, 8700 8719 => 0.5 Angstrom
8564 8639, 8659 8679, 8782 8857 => 2.8 Angstrom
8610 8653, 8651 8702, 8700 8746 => 3.5 Angstrom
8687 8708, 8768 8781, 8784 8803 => 0.0 Angstrom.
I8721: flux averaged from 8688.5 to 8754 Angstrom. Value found 6.54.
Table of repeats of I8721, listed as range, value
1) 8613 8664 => 6.66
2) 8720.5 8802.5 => 6.63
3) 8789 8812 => 6.57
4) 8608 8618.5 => 6.71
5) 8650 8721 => 6.3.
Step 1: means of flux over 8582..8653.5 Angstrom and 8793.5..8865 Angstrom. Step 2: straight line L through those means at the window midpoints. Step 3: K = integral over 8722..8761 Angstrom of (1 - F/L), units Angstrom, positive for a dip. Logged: 0.53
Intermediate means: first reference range 6.77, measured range 6.61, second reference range 6.66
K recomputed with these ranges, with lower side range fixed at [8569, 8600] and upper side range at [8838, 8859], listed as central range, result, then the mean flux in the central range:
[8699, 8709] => 0.2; 6.56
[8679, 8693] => 0.5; 6.48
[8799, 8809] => 0.1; 6.6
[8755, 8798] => 0.4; 6.63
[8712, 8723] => 0.4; 6.47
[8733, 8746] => 0.2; 6.61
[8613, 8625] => 0.0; 6.69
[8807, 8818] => 0.5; 6.42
